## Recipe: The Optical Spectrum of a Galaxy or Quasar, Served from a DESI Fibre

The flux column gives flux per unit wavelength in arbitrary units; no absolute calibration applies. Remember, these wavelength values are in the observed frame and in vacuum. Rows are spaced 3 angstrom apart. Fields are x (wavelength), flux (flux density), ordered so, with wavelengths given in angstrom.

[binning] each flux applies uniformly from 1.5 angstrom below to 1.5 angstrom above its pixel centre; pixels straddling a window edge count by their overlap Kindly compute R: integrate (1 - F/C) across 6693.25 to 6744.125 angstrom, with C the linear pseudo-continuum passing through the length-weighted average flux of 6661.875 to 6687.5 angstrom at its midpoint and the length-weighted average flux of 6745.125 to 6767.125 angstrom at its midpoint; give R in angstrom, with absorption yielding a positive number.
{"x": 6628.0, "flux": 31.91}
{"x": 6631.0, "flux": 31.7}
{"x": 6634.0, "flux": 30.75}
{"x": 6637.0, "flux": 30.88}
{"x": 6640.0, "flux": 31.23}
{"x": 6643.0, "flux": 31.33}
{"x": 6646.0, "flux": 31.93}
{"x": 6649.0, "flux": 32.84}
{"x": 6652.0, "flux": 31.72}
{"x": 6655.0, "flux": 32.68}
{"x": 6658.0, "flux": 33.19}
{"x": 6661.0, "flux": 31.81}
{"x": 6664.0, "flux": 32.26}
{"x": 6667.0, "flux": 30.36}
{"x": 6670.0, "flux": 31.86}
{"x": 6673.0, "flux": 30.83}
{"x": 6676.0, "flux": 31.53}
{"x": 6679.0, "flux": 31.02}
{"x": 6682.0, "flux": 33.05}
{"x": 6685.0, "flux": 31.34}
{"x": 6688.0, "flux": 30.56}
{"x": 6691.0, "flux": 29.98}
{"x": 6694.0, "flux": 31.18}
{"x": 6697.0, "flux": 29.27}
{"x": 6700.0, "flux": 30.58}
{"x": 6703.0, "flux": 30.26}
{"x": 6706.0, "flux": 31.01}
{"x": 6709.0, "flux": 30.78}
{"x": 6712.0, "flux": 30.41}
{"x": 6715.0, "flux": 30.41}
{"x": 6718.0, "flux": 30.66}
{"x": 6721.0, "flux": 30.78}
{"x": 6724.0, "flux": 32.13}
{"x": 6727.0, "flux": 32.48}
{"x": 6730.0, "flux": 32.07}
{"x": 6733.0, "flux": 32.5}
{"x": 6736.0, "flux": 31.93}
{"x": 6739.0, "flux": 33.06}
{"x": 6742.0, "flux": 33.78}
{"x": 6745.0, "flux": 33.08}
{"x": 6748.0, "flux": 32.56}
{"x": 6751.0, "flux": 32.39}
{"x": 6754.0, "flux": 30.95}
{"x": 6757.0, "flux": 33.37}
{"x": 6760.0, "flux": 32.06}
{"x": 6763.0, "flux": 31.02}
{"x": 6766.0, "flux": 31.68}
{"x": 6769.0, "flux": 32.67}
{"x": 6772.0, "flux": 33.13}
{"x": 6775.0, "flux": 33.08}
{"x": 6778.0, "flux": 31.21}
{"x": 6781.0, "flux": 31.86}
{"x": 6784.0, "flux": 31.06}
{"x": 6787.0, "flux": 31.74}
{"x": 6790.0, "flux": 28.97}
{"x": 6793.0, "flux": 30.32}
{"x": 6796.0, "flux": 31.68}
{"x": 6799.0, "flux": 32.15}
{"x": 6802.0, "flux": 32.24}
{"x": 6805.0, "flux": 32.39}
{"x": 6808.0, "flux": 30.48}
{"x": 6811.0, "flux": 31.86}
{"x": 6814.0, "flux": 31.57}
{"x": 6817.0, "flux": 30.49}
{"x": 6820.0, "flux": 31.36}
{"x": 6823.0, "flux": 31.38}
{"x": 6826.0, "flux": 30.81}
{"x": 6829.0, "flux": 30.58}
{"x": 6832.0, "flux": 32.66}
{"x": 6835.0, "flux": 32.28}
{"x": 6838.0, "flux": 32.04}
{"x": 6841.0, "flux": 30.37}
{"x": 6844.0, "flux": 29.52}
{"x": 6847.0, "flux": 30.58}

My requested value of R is 0.7 angstrom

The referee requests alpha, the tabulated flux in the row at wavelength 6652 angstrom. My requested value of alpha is 31.72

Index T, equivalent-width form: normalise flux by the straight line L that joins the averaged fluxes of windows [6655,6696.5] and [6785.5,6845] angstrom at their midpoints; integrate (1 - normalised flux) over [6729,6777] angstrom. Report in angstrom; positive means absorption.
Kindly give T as -1.7 angstrom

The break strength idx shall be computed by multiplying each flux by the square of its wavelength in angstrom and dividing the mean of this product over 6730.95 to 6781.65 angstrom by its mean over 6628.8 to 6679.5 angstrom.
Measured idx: 1.05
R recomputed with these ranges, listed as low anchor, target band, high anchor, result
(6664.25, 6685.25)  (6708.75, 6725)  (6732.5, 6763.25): 0.6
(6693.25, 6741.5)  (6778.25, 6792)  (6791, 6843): 0.2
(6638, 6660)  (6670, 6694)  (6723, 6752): 0.8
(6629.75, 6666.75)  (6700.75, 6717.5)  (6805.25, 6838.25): 0.6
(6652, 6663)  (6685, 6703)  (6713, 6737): 0.9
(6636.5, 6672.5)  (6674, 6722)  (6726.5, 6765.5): 1.9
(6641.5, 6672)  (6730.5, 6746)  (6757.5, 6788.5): -0.4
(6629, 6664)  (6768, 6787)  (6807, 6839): -0.4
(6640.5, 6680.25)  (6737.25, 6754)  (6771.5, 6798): -0.7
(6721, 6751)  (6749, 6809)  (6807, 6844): 0.3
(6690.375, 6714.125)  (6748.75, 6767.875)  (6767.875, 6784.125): -0.1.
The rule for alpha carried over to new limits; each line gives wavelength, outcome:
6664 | 32.26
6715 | 30.41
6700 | 30.58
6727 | 32.48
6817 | 30.49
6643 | 31.33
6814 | 31.57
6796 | 31.68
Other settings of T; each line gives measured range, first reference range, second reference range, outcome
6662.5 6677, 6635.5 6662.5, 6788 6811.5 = 0.2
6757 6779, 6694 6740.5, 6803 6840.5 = -0.6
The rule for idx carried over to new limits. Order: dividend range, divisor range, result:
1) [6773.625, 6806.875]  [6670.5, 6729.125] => 1.04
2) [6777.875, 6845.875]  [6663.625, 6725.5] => 1.05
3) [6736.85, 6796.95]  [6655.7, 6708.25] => 1.05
